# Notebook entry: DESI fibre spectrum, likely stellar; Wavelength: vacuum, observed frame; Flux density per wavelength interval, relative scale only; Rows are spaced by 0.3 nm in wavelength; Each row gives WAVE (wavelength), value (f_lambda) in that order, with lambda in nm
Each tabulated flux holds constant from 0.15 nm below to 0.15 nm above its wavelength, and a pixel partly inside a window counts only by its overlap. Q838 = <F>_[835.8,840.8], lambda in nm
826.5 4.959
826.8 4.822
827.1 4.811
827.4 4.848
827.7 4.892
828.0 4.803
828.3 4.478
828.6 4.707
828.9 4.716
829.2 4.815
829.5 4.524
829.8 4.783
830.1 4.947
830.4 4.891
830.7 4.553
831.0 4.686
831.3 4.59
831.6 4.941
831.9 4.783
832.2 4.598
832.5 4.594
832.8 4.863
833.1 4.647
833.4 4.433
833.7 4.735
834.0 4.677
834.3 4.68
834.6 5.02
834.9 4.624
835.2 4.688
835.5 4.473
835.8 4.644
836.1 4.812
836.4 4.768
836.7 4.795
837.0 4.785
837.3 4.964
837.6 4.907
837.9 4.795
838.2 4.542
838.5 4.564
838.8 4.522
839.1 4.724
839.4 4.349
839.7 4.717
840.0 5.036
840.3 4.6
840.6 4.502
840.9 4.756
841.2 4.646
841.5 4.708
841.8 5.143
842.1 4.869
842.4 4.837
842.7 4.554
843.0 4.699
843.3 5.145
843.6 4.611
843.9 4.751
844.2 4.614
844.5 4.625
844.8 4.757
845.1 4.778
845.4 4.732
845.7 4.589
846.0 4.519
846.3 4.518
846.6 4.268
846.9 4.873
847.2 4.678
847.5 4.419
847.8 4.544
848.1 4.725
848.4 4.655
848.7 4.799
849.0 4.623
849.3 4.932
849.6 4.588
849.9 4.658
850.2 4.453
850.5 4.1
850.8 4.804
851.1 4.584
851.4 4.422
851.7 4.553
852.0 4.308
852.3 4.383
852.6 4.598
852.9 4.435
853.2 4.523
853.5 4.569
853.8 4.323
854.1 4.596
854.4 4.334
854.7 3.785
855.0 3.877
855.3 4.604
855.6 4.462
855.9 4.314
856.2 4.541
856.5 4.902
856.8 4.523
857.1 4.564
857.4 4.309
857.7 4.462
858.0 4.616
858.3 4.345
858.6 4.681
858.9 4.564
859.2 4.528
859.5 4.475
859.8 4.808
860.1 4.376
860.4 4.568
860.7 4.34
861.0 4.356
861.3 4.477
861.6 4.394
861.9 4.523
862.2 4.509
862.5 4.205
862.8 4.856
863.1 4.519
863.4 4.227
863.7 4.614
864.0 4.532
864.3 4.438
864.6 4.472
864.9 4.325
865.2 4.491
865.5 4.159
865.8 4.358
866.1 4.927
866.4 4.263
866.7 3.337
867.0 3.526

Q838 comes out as 4.71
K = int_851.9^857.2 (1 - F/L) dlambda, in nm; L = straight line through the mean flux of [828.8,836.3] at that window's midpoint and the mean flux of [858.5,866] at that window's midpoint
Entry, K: 0.129 nm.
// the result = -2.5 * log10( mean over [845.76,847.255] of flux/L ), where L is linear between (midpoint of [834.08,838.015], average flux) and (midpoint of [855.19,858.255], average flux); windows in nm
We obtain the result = 0.02 mag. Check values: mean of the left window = 4.76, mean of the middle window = 4.57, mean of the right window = 4.52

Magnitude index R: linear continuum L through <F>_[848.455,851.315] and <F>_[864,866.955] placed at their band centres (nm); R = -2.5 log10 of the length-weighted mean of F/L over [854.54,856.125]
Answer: 0.07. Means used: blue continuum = 4.61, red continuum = 4.29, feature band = 4.22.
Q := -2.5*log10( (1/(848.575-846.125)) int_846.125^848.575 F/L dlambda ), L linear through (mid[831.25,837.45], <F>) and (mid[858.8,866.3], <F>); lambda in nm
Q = 0.01 mag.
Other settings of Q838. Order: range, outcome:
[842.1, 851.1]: 4.65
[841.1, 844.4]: 4.78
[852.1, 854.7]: 4.43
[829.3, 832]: 4.74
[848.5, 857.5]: 4.48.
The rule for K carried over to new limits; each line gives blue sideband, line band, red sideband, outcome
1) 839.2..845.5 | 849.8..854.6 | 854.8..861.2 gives 0.11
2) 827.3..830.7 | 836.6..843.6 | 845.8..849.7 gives -0.10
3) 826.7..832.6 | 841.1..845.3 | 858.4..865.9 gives -0.13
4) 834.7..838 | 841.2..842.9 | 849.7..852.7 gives -0.06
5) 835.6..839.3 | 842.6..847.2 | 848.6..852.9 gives -0.04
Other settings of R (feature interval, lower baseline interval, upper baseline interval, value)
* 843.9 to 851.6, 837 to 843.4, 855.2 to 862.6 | 0.01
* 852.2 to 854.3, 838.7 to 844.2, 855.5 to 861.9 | 0.02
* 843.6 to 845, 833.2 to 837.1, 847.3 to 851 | -0.01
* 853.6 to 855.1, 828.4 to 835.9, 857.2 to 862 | 0.08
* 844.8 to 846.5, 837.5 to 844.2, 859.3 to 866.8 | 0.01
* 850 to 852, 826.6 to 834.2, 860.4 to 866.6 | 0.02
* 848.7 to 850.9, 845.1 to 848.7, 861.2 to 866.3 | 0.00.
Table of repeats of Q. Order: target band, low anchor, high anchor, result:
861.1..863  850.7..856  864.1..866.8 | -0.03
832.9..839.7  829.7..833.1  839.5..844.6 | 0.01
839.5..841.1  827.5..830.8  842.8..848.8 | 0.00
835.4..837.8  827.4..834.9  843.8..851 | -0.02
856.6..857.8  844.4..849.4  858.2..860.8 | 0.02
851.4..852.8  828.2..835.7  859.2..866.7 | 0.02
